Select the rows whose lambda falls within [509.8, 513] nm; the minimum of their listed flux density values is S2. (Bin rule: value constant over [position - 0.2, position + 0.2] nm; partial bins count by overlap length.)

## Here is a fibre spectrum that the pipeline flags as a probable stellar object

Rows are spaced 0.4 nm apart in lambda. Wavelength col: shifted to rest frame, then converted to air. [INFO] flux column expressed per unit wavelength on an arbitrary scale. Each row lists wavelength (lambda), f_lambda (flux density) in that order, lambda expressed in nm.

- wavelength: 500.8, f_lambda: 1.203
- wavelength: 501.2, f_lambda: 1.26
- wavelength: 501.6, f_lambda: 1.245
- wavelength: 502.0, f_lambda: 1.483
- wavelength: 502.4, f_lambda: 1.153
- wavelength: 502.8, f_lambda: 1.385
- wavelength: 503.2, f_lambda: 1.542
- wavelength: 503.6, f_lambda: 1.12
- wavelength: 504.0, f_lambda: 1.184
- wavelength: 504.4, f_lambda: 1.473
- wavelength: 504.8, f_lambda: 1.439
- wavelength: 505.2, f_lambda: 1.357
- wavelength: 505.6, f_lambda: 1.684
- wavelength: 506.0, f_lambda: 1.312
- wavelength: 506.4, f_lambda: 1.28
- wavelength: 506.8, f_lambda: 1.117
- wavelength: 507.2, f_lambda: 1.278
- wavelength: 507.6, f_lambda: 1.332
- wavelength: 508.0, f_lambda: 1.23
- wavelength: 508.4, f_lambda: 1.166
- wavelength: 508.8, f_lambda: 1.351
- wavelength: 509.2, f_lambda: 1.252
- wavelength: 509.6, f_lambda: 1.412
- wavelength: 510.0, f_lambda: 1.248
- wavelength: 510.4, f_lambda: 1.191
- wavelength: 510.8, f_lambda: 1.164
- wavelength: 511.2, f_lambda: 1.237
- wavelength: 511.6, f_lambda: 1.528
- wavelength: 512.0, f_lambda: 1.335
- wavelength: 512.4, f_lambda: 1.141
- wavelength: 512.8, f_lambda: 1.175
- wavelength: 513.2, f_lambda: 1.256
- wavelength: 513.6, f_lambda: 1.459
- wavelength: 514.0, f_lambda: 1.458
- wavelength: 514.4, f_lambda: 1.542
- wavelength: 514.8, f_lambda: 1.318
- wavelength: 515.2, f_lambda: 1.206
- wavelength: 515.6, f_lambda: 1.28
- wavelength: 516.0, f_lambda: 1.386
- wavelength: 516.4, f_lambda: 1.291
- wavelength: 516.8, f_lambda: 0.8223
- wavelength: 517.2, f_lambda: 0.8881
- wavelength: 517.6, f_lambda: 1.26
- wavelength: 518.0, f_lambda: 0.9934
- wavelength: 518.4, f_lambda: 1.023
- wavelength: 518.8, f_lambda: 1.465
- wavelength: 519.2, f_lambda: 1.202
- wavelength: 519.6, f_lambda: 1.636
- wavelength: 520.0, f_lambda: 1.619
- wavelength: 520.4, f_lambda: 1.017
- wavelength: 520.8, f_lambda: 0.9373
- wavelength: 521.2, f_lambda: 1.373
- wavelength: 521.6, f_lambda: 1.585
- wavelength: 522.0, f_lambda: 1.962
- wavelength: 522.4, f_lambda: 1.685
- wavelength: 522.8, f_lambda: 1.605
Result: 1.141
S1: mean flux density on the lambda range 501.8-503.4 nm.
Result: 1.39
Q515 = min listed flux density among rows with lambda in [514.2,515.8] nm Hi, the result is 1.206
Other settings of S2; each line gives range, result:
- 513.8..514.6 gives 1.458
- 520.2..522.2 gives 0.9373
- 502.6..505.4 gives 1.12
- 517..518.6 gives 0.8881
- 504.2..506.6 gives 1.28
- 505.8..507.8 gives 1.117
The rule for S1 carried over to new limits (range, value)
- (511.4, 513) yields 1.29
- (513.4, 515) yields 1.44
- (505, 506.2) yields 1.45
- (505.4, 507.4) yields 1.33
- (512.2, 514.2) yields 1.3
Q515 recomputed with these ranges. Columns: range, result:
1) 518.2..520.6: 1.017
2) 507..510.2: 1.166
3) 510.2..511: 1.164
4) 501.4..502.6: 1.153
